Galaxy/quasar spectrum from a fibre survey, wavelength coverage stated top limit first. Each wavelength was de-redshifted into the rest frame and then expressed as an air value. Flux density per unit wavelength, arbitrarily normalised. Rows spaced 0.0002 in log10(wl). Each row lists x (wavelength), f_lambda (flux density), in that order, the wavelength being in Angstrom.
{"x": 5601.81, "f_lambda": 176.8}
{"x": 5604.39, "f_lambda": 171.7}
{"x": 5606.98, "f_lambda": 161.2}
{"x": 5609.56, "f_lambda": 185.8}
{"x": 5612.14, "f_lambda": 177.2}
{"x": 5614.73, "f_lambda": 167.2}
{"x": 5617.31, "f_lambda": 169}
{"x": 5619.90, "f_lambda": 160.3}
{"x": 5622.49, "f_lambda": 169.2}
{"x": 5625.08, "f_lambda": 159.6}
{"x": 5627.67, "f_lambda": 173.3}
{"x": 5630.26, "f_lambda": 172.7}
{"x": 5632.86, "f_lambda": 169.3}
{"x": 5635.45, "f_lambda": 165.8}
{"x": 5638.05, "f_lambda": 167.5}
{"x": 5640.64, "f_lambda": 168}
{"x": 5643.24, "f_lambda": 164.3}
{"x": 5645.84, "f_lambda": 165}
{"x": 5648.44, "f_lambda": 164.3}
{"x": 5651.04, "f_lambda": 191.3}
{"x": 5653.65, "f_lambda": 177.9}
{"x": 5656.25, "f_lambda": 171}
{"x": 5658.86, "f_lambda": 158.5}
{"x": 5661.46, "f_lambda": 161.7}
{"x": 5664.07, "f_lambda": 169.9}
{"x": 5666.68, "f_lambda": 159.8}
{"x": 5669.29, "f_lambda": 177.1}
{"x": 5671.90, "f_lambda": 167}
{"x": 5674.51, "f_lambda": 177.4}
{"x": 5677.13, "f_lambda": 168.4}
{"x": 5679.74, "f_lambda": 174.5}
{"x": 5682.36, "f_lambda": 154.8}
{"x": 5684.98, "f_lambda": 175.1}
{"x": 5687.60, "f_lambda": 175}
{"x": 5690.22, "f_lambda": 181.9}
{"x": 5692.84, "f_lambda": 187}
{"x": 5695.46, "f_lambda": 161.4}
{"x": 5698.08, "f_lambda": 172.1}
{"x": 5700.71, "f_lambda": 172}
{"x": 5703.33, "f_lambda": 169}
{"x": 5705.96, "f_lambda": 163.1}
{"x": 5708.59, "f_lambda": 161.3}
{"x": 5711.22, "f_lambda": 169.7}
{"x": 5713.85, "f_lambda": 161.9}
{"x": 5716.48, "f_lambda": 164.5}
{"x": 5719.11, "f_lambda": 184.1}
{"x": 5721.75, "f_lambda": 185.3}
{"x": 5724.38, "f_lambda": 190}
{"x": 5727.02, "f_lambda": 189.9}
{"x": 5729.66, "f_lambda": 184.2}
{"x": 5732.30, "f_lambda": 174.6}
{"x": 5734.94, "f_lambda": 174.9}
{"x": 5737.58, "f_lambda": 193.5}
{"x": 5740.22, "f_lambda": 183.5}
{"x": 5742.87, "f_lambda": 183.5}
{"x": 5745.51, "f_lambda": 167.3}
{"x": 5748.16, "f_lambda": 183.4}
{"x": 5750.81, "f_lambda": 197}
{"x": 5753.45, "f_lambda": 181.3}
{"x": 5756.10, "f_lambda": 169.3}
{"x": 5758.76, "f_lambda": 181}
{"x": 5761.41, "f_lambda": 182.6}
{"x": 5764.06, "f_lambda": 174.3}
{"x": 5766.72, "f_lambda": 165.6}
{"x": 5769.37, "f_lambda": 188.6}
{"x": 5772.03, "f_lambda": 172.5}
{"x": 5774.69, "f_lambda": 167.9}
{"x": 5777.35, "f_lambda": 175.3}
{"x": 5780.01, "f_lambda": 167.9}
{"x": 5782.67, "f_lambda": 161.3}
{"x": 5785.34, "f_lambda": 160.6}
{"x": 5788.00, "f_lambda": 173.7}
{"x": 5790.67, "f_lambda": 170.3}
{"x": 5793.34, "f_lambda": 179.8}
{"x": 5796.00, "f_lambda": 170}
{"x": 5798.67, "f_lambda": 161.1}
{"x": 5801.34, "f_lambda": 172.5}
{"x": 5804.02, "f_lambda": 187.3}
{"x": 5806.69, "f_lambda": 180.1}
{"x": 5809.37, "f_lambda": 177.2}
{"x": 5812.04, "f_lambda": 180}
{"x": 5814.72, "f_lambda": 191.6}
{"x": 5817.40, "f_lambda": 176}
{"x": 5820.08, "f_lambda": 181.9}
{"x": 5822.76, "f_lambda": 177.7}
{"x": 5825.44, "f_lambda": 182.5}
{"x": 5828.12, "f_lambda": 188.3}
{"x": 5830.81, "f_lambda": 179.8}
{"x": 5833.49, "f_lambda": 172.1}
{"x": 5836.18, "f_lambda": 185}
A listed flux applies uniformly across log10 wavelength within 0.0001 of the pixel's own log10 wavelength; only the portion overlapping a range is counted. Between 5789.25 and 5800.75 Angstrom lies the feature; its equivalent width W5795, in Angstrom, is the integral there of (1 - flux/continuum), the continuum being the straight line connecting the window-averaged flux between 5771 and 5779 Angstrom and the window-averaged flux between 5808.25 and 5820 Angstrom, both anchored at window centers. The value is 0.4 Angstrom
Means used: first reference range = 172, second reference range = 181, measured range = 171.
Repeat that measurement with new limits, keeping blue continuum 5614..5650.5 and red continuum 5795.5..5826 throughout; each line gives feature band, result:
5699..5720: 0.50 Angstrom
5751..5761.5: -0.31 Angstrom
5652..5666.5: 0.11 Angstrom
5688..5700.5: -0.30 Angstrom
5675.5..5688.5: 0.06 Angstrom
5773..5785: 0.59 Angstrom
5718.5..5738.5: -1.29 Angstrom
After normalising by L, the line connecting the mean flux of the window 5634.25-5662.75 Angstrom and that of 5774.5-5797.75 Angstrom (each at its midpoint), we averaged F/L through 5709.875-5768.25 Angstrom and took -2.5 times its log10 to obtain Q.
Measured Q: -0.06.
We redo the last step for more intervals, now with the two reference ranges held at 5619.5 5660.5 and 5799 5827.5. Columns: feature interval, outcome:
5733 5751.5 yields -0.04 mag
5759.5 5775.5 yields 0.01 mag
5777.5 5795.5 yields 0.06 mag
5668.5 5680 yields -0.01 mag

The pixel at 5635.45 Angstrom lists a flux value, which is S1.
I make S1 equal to 165.8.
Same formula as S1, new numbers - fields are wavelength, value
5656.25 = 171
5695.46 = 161.4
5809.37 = 177.2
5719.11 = 184.1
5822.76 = 177.7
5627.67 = 173.3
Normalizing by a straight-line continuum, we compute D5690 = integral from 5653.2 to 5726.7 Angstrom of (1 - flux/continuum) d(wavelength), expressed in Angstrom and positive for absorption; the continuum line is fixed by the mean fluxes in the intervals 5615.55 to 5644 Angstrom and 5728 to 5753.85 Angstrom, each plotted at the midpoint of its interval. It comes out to 1.8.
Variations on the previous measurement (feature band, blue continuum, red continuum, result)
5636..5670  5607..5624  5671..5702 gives 0.54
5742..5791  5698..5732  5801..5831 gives 0.86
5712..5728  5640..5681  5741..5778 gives -0.37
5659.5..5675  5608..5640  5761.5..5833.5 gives 0.29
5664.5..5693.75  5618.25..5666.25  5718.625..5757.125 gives 0.26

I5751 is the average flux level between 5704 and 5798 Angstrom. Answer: 176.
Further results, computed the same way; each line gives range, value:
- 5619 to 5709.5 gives 169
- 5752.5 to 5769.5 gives 177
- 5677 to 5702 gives 172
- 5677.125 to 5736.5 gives 174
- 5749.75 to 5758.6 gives 182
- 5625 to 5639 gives 169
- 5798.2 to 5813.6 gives 177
